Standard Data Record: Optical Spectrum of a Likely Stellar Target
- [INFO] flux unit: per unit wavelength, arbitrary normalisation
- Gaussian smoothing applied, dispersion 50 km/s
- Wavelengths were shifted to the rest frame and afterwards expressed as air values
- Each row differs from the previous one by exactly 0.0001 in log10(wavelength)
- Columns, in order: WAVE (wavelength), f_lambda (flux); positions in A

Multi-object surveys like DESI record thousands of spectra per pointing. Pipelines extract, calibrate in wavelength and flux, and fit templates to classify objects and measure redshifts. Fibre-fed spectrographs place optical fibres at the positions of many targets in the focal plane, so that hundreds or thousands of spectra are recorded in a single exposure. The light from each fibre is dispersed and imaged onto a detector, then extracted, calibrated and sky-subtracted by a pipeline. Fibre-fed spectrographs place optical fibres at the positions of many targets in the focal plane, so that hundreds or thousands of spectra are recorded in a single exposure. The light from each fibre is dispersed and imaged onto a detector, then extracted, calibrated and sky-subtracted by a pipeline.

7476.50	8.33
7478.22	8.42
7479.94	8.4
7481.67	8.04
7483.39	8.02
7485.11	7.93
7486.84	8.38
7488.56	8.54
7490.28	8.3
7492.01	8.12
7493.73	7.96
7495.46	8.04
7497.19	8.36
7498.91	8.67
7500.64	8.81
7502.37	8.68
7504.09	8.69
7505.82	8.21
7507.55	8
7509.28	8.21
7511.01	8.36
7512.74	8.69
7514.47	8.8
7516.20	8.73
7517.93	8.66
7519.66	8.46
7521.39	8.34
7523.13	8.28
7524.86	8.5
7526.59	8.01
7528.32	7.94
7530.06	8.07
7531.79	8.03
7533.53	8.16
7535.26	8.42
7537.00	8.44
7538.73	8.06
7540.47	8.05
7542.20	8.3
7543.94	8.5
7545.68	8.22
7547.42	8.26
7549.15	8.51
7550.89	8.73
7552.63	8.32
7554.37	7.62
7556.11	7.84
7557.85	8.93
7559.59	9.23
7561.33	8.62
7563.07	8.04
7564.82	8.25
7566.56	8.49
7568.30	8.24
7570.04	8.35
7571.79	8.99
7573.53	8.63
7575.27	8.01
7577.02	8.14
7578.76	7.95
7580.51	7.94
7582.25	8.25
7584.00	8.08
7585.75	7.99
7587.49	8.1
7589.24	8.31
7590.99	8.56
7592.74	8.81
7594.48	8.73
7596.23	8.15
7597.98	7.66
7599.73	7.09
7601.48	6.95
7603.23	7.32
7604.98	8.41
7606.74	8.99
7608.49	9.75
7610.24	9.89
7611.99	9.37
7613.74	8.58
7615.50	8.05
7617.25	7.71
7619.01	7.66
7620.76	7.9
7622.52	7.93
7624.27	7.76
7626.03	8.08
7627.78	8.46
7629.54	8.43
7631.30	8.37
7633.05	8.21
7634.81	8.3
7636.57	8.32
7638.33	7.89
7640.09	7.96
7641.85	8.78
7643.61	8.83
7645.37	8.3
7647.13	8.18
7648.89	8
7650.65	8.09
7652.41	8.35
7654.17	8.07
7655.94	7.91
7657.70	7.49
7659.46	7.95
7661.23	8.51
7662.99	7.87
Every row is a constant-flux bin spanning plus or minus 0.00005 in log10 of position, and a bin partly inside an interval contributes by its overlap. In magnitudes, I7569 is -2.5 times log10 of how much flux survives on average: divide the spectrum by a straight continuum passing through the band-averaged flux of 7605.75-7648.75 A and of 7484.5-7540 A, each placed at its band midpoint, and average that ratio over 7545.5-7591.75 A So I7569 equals 0.01 mag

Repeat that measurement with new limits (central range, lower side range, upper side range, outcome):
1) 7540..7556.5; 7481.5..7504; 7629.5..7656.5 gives 0.005 mag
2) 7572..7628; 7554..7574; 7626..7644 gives 0.020 mag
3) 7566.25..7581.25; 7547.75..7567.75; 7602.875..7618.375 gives 0.025 mag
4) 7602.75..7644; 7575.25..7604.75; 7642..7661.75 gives -0.037 mag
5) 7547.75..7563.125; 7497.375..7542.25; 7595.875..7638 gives -0.017 mag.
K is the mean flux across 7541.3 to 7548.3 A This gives 8.33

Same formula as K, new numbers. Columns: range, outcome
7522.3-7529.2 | 8.18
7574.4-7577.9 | 8.08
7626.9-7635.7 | 8.36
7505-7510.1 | 8.13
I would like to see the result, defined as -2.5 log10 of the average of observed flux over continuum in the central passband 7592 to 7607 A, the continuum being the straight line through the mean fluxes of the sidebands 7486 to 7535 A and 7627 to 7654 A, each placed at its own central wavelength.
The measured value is 0.05 mag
